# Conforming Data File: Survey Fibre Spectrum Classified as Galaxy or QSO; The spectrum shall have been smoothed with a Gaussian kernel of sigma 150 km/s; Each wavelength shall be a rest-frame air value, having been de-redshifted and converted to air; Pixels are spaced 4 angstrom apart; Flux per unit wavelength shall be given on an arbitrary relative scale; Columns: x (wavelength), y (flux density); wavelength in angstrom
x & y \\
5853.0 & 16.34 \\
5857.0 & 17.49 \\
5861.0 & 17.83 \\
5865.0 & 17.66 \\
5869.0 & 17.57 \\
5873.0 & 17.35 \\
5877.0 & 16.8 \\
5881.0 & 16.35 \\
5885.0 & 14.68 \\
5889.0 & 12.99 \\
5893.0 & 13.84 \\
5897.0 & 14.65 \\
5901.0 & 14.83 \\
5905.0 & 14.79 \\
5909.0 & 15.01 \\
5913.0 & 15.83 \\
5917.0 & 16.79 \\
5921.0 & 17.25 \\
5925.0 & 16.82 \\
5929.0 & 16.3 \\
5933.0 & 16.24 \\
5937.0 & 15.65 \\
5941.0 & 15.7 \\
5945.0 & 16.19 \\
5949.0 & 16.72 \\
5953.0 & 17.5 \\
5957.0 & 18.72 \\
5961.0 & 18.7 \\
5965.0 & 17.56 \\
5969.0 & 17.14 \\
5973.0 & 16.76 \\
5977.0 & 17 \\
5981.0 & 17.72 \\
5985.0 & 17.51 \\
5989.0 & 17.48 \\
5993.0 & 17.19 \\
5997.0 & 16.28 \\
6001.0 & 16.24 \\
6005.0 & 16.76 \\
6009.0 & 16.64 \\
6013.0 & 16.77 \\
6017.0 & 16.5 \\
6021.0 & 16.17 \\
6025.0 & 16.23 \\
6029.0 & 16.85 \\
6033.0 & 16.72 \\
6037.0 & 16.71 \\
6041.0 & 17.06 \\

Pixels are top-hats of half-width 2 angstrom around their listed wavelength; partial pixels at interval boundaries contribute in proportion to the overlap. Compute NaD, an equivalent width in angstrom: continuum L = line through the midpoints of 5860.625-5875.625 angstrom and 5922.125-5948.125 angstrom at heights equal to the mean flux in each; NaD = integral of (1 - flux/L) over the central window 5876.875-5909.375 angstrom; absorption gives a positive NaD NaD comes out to 4.4 angstrom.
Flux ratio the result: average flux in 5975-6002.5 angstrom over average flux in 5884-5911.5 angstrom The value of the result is 1.2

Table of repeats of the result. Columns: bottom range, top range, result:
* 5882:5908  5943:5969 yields 1.22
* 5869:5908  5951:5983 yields 1.16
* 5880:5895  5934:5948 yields 1.11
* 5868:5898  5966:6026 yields 1.09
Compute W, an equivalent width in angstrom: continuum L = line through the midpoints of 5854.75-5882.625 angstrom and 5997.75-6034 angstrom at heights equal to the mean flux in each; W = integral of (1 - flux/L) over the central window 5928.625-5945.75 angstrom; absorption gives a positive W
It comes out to 1.0 angstrom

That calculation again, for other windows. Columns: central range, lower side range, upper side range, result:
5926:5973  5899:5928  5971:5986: -0.8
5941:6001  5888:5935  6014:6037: -4.5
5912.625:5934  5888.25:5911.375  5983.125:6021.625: -2.3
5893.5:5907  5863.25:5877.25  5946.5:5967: 2.2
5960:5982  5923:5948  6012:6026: -1.5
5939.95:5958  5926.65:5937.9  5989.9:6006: -0.7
